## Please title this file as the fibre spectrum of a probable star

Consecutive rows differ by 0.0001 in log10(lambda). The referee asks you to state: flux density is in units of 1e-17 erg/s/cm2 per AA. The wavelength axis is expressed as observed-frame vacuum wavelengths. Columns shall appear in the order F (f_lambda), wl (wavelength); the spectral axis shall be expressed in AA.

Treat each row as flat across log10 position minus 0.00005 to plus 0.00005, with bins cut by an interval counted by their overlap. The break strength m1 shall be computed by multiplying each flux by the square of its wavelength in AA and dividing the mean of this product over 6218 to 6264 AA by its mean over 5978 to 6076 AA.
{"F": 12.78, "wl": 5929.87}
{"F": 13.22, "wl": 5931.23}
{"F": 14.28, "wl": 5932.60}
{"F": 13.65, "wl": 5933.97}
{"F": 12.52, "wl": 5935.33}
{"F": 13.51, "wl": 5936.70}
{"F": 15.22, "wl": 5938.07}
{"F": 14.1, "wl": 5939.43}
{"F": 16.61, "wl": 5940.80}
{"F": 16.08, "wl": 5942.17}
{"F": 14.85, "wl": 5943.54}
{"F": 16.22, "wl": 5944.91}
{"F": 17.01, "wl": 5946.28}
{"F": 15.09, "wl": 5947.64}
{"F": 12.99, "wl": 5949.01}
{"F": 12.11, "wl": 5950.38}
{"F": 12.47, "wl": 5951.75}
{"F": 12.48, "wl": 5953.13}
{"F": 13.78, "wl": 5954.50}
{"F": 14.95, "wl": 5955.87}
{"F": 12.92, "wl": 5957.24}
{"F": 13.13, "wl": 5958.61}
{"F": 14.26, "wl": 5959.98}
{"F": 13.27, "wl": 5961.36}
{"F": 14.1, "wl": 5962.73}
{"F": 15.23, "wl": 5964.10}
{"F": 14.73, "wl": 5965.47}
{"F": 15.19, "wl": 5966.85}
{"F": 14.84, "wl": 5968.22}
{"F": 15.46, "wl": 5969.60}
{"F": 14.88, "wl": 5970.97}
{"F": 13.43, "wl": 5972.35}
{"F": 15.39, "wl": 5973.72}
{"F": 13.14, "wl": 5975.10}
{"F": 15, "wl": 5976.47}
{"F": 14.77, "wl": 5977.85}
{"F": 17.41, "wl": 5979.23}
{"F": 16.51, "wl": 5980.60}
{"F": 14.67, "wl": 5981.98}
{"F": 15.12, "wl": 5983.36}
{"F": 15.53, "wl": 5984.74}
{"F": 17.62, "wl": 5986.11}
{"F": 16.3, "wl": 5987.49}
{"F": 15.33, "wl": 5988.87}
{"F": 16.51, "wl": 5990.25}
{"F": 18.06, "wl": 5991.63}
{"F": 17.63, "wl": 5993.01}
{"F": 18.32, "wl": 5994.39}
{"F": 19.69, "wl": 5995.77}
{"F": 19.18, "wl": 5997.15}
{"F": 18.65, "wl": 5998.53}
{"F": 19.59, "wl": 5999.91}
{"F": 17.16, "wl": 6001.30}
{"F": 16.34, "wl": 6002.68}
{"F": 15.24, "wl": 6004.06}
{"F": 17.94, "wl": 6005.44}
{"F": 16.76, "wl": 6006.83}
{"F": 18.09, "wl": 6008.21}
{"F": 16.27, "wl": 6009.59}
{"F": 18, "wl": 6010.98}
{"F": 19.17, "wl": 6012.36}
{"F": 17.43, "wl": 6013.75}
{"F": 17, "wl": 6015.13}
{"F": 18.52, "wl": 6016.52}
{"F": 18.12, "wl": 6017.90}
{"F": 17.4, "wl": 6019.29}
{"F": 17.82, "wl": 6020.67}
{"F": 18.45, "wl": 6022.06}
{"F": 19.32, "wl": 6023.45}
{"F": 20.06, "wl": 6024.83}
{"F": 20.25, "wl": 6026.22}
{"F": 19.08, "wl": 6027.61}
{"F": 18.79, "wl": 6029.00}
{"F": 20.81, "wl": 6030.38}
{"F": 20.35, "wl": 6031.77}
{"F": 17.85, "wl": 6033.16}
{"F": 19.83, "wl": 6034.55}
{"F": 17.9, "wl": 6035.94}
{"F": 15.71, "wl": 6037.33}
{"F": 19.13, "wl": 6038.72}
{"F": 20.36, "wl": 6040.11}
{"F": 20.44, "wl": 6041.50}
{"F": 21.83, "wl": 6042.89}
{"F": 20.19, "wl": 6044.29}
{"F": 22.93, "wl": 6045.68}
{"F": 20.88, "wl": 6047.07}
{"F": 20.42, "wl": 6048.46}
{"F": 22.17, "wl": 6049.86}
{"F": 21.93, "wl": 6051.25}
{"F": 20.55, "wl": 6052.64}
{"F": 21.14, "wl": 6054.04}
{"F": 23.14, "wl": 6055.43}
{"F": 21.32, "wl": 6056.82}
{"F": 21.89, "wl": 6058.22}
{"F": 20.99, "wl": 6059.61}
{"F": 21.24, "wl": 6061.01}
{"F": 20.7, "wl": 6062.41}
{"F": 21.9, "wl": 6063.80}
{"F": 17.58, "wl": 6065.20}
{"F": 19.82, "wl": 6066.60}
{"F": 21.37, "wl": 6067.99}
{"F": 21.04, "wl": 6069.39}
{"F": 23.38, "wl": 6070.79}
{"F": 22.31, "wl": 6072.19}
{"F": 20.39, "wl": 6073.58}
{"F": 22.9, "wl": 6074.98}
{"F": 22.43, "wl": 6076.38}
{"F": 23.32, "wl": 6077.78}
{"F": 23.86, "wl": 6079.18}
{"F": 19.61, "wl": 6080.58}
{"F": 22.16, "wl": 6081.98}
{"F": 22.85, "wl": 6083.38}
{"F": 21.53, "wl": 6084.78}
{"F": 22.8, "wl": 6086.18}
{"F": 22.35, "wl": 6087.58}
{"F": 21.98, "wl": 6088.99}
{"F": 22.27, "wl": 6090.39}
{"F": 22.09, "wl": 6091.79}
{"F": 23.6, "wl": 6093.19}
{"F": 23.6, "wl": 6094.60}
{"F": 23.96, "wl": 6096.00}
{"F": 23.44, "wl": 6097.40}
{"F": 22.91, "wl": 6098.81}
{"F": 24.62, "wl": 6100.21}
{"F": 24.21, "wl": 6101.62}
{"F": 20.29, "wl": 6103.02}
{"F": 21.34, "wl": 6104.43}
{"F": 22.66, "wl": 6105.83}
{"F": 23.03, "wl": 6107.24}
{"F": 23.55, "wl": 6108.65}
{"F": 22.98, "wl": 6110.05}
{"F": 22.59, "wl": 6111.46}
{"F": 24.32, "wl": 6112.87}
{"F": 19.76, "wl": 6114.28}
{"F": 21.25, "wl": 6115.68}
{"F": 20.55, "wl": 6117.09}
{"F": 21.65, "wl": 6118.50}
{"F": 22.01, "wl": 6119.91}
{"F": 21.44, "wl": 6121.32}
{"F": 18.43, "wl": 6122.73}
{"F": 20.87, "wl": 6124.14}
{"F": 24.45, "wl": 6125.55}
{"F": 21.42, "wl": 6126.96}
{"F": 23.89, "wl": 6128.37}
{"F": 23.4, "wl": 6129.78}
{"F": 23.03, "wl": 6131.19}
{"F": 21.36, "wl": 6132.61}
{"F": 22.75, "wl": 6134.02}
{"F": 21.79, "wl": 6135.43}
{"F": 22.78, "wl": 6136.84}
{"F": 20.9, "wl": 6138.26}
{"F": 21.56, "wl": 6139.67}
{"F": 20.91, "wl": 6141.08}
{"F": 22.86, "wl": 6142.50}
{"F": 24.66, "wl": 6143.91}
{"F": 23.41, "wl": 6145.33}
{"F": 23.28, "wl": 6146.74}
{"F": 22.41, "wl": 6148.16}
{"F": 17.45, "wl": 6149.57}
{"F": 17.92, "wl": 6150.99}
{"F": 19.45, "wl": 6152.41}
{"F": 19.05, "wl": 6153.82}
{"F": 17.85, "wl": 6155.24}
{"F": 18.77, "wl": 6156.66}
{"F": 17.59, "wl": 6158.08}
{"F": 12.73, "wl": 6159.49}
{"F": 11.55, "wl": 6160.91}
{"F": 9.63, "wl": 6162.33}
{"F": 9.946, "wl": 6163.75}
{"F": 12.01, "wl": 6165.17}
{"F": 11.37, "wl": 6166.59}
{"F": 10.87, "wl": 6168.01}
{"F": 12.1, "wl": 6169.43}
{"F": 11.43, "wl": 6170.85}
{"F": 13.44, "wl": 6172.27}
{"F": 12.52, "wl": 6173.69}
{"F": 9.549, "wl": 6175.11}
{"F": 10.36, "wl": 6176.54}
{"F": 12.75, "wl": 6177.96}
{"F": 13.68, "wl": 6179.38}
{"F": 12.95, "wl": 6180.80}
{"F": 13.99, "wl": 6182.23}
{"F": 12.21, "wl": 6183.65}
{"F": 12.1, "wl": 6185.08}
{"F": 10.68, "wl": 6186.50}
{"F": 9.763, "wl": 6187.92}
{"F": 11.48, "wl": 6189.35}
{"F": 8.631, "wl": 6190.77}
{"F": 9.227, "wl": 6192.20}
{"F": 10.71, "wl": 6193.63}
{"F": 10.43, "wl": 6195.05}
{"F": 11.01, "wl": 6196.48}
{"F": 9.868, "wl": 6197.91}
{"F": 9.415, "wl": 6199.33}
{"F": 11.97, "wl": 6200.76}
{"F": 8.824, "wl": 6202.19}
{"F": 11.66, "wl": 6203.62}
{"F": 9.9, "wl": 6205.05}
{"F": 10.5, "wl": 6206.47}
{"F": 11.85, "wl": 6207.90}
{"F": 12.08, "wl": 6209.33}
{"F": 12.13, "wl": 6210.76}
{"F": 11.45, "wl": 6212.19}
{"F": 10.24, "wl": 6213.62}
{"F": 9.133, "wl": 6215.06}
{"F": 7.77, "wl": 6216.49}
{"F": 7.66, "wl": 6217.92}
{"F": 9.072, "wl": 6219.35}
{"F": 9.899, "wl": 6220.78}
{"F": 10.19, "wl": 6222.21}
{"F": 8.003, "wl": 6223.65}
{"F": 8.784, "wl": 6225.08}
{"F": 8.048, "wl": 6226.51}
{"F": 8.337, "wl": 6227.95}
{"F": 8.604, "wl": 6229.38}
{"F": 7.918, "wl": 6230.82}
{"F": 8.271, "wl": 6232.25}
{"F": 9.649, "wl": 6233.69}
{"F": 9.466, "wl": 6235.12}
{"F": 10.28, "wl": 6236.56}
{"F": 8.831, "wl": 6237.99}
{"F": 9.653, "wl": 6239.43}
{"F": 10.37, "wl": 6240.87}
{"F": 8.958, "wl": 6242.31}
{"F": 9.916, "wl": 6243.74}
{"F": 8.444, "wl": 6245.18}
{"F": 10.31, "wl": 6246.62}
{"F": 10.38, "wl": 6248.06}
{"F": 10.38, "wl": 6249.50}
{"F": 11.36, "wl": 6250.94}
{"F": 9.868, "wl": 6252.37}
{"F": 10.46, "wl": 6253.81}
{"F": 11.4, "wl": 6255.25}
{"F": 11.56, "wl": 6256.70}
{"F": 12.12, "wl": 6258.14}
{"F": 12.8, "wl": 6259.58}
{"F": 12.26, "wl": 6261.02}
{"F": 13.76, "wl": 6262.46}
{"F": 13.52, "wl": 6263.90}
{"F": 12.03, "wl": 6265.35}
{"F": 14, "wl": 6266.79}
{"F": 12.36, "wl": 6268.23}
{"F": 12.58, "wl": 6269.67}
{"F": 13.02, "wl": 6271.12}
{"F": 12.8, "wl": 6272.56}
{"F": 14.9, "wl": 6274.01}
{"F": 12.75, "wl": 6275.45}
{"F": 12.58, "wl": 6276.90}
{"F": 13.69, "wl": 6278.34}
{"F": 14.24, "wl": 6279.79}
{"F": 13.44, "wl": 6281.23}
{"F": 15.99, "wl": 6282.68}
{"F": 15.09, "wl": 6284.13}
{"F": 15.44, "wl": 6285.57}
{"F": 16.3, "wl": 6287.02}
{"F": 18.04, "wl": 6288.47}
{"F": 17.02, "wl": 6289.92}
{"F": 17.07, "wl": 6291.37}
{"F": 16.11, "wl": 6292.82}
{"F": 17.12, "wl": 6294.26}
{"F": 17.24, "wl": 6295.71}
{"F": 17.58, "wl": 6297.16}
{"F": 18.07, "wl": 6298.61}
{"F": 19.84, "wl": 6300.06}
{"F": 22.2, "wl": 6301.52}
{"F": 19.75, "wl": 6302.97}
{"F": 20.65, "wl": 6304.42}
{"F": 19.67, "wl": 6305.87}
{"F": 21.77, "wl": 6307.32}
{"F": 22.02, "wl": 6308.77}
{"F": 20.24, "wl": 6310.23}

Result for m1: 0.6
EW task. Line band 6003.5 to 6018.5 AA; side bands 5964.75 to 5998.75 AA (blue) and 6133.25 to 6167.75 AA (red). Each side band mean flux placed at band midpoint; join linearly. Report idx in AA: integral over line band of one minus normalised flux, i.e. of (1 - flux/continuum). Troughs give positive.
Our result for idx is -0.94 AA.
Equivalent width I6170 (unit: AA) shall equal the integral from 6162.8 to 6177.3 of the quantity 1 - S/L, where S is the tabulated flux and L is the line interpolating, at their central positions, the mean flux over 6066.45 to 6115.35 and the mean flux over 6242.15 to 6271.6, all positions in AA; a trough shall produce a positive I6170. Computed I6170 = 5.0 AA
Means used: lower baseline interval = 22.5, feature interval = 11.3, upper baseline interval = 11.5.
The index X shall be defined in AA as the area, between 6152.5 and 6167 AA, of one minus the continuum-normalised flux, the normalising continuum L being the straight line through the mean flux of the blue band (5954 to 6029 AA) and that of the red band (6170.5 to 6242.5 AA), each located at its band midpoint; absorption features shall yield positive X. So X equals -3.3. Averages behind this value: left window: 16.6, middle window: 14.3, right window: 10.3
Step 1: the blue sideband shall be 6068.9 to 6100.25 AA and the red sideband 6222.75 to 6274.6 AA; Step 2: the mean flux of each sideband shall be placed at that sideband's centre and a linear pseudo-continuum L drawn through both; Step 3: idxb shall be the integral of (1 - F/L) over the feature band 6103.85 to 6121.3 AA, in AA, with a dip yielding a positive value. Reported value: -1.35 AA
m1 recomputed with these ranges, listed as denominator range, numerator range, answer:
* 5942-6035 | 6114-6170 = 1.23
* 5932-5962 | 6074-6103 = 1.68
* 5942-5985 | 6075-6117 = 1.62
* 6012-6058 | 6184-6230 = 0.54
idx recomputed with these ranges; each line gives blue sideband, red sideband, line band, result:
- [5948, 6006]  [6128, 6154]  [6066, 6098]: -4.6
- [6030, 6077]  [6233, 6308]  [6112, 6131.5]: -3.4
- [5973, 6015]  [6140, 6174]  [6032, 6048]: -2.8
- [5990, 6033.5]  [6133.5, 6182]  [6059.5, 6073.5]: -2.7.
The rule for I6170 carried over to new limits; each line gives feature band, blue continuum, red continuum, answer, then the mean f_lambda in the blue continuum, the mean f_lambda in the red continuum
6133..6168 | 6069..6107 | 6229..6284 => 0.5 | 22.5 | 11.5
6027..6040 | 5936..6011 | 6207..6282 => -3.9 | 15.6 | 10.8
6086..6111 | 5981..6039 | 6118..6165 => -4.7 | 17.9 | 19.9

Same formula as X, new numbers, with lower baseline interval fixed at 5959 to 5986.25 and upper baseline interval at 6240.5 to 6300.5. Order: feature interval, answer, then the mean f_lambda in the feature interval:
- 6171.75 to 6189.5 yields 2.5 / 12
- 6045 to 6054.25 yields -4.4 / 21.4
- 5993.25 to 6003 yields -2.4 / 18.5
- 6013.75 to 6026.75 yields -3.3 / 18.5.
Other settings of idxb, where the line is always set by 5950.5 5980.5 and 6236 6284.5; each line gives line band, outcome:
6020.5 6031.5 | -4.5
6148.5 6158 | -4.2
